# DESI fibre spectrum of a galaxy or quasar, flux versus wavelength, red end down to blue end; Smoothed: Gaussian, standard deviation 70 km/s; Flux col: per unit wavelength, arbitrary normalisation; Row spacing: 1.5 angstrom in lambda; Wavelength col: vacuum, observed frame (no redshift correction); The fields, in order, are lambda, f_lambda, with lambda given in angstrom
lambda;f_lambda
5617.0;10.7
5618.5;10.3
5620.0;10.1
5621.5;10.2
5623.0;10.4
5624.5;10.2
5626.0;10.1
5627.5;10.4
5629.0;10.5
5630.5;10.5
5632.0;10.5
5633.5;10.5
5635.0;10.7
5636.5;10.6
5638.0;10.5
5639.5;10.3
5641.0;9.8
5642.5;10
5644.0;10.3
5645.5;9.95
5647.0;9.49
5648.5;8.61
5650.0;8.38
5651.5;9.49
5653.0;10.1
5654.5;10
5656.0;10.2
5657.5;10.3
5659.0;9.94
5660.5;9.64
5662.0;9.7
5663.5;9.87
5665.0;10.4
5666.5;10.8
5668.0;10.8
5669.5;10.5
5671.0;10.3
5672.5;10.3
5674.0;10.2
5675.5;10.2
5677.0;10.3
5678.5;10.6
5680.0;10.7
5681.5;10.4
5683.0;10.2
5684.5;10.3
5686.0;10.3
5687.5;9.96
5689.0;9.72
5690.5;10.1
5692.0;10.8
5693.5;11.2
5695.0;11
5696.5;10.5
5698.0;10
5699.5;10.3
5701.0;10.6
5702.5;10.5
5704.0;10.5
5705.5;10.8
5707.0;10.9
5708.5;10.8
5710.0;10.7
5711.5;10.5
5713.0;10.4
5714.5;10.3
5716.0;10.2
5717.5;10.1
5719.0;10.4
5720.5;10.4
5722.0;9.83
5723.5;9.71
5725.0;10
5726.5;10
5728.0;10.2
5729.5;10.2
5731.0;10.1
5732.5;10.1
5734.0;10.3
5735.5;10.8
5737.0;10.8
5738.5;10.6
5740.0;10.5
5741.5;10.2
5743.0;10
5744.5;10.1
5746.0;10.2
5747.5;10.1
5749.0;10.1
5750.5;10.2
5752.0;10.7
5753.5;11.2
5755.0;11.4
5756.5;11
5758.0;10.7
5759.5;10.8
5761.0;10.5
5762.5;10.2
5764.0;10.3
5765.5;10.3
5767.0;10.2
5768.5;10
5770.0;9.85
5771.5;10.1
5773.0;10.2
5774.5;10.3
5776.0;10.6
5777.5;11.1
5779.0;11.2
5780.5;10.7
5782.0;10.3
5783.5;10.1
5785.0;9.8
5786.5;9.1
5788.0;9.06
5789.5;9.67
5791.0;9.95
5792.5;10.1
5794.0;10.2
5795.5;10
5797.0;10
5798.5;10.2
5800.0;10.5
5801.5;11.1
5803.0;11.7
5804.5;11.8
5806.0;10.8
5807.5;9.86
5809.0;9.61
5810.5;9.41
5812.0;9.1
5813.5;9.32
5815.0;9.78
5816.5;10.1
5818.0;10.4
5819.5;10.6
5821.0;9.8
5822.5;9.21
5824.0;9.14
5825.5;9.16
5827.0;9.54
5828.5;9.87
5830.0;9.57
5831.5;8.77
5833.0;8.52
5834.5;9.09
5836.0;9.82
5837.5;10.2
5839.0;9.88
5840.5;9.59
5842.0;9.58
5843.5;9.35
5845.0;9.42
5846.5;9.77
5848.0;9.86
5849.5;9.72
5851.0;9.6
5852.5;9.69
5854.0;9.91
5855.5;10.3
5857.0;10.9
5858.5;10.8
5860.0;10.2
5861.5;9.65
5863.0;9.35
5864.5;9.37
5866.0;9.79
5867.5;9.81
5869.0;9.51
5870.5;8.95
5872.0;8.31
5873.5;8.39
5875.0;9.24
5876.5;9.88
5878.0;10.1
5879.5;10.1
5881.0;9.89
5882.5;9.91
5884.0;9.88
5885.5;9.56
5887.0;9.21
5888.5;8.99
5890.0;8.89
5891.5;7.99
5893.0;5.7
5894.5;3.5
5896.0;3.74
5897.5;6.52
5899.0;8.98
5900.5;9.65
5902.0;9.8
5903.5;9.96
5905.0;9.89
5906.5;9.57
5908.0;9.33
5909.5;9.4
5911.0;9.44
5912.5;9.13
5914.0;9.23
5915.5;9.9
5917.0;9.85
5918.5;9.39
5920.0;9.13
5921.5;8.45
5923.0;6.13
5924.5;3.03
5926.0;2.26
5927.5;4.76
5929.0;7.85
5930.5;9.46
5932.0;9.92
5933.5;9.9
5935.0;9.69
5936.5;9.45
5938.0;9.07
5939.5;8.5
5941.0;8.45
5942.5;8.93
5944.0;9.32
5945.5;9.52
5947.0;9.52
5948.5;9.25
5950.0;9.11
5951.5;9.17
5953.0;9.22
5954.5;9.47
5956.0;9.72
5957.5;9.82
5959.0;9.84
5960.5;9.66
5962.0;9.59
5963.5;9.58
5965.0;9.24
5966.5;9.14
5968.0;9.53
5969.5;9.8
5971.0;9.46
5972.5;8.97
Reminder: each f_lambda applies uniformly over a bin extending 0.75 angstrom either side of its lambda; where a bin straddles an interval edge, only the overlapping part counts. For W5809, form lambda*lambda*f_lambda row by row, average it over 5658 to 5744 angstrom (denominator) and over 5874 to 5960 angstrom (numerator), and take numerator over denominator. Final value 0.9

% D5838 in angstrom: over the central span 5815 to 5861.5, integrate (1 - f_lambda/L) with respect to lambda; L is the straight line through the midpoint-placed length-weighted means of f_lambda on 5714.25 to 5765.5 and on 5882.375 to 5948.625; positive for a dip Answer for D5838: -2.4 angstrom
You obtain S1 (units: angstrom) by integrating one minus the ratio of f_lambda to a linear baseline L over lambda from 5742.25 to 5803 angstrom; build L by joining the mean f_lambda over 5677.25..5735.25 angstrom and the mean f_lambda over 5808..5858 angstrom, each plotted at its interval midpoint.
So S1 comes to -2.0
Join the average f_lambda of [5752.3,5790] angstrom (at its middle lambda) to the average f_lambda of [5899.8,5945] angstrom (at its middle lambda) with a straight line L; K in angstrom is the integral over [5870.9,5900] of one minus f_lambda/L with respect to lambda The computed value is 2.2 angstrom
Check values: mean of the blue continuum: 10.4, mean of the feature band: 8.38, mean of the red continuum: 8.63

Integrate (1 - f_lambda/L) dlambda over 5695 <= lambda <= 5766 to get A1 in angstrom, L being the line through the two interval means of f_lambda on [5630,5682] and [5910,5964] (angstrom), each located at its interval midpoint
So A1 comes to -4.7 angstrom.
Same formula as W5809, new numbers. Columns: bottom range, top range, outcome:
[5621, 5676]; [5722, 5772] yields 1.06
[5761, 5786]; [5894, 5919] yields 0.88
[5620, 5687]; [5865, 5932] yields 0.91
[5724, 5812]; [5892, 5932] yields 0.80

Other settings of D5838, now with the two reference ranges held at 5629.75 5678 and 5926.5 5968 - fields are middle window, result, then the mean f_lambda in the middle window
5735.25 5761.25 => -2.02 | 10.5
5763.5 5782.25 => -1.35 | 10.4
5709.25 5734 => -0.81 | 10.2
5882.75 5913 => 2.63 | 8.47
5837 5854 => -0.43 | 9.7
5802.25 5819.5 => -1.10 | 10.2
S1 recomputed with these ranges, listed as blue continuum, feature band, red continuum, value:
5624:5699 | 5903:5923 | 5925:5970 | -0.5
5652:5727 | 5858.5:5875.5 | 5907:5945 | -1.0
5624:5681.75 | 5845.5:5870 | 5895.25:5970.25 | -1.9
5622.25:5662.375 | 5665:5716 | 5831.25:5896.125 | -3.1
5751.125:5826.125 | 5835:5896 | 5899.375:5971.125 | 1.7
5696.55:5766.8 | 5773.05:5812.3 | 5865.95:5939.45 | -2.0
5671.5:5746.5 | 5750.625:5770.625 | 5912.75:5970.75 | -1.1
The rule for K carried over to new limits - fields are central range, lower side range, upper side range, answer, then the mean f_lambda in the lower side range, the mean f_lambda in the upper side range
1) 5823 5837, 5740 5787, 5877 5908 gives 0.3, 10.4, 8.62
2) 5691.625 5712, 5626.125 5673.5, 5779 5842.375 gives -1.2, 10.1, 9.9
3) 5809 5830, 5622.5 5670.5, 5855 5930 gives -1.3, 10.1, 8.67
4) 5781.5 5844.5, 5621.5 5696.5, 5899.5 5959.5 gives -2.8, 10.2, 8.83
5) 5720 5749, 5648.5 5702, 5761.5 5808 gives 0.1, 10.2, 10.3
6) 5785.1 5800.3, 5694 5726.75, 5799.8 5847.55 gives 0.2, 10.4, 9.82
